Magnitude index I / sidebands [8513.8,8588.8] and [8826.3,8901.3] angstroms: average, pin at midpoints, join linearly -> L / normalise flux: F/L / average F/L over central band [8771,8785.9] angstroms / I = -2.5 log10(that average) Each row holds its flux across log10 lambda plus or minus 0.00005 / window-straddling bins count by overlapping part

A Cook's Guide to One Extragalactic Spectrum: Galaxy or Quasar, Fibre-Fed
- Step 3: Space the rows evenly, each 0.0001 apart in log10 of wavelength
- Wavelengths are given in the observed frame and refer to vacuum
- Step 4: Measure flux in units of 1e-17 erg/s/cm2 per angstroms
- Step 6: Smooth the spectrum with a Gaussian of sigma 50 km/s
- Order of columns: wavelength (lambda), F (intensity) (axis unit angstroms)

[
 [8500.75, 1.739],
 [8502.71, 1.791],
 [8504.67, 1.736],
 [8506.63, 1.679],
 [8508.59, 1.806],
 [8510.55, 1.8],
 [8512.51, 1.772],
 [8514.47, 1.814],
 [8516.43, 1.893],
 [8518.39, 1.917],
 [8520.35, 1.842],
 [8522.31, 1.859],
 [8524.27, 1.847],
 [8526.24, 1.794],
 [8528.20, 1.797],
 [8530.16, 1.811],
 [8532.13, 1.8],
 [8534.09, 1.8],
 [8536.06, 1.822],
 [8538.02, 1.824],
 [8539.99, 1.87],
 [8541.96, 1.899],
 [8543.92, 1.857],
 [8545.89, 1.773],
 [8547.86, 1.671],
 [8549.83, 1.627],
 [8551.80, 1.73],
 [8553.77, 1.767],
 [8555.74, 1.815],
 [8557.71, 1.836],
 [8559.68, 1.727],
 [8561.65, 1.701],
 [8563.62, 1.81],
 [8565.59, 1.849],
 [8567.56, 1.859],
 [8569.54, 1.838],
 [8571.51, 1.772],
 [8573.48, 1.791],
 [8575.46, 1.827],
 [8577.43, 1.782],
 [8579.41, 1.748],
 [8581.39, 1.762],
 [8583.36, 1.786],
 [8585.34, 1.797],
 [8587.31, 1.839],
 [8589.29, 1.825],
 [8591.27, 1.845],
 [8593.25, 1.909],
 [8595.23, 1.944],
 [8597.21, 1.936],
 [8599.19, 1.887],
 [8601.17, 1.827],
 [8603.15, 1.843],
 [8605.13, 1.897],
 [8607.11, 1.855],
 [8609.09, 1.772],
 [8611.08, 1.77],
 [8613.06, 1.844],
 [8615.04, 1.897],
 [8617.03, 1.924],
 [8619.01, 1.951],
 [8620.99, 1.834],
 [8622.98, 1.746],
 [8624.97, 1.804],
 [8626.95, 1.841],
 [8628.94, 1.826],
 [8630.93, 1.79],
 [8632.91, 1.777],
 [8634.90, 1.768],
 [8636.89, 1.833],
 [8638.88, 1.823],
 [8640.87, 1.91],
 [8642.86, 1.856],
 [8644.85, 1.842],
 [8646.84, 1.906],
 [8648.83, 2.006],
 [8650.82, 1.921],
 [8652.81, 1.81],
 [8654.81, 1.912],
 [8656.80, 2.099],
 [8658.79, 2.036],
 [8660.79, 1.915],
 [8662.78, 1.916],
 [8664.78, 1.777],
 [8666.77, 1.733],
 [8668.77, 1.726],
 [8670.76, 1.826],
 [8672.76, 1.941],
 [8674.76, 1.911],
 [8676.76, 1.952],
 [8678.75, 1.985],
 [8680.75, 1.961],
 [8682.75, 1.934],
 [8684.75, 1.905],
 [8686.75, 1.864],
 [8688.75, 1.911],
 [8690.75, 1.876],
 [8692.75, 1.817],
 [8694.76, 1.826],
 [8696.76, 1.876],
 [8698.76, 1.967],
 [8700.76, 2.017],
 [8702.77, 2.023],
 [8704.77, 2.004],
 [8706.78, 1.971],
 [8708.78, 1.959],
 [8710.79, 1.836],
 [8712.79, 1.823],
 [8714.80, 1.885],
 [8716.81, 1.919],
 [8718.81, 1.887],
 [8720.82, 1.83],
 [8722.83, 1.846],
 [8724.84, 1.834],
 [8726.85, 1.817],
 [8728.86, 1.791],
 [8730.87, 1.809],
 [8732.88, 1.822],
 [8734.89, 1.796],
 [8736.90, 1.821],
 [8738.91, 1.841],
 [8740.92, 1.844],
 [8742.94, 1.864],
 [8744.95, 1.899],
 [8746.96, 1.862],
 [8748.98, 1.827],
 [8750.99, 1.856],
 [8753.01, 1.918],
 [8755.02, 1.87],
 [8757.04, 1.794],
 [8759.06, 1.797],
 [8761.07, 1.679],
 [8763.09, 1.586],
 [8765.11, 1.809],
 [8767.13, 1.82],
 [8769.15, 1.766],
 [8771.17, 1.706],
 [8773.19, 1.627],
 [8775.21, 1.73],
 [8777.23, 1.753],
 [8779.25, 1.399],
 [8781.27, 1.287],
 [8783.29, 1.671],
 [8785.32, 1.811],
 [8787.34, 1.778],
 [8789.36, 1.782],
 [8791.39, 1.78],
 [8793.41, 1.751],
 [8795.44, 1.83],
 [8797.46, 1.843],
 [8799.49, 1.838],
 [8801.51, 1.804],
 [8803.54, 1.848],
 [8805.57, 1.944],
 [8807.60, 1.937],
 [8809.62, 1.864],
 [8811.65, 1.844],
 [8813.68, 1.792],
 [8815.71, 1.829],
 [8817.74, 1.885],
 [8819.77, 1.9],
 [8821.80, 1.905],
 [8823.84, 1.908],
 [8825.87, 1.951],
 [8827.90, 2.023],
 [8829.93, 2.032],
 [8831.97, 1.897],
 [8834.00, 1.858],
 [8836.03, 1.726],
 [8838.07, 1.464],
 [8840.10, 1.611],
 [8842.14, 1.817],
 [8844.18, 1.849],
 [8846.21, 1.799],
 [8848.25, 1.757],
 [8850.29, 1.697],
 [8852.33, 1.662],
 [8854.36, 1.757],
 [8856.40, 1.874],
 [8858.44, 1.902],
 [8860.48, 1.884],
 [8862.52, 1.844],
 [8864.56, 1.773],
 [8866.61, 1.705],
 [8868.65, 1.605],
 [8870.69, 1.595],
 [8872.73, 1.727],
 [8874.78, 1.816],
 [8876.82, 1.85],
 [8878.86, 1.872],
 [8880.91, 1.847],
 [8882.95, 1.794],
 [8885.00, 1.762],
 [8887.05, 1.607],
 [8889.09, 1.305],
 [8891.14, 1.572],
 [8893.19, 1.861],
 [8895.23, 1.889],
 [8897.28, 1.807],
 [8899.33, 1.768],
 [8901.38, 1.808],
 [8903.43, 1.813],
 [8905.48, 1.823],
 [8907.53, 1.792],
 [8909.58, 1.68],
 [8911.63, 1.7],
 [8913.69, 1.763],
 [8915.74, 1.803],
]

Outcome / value 0.11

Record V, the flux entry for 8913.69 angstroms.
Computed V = 1.763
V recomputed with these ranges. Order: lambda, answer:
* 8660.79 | 1.915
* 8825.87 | 1.951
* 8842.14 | 1.817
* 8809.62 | 1.864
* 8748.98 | 1.827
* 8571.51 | 1.772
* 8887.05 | 1.607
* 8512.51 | 1.772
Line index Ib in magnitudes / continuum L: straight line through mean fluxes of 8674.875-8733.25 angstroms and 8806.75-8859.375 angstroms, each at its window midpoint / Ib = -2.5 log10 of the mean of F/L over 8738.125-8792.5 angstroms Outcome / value 0.07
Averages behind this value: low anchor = 1.9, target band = 1.75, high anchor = 1.83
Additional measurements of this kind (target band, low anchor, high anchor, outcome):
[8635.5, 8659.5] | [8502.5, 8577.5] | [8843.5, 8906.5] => -0.071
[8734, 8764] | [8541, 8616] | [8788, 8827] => 0.015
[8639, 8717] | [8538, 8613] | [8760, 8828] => -0.063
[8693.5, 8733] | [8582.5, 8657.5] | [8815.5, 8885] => -0.030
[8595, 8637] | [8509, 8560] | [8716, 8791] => -0.028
